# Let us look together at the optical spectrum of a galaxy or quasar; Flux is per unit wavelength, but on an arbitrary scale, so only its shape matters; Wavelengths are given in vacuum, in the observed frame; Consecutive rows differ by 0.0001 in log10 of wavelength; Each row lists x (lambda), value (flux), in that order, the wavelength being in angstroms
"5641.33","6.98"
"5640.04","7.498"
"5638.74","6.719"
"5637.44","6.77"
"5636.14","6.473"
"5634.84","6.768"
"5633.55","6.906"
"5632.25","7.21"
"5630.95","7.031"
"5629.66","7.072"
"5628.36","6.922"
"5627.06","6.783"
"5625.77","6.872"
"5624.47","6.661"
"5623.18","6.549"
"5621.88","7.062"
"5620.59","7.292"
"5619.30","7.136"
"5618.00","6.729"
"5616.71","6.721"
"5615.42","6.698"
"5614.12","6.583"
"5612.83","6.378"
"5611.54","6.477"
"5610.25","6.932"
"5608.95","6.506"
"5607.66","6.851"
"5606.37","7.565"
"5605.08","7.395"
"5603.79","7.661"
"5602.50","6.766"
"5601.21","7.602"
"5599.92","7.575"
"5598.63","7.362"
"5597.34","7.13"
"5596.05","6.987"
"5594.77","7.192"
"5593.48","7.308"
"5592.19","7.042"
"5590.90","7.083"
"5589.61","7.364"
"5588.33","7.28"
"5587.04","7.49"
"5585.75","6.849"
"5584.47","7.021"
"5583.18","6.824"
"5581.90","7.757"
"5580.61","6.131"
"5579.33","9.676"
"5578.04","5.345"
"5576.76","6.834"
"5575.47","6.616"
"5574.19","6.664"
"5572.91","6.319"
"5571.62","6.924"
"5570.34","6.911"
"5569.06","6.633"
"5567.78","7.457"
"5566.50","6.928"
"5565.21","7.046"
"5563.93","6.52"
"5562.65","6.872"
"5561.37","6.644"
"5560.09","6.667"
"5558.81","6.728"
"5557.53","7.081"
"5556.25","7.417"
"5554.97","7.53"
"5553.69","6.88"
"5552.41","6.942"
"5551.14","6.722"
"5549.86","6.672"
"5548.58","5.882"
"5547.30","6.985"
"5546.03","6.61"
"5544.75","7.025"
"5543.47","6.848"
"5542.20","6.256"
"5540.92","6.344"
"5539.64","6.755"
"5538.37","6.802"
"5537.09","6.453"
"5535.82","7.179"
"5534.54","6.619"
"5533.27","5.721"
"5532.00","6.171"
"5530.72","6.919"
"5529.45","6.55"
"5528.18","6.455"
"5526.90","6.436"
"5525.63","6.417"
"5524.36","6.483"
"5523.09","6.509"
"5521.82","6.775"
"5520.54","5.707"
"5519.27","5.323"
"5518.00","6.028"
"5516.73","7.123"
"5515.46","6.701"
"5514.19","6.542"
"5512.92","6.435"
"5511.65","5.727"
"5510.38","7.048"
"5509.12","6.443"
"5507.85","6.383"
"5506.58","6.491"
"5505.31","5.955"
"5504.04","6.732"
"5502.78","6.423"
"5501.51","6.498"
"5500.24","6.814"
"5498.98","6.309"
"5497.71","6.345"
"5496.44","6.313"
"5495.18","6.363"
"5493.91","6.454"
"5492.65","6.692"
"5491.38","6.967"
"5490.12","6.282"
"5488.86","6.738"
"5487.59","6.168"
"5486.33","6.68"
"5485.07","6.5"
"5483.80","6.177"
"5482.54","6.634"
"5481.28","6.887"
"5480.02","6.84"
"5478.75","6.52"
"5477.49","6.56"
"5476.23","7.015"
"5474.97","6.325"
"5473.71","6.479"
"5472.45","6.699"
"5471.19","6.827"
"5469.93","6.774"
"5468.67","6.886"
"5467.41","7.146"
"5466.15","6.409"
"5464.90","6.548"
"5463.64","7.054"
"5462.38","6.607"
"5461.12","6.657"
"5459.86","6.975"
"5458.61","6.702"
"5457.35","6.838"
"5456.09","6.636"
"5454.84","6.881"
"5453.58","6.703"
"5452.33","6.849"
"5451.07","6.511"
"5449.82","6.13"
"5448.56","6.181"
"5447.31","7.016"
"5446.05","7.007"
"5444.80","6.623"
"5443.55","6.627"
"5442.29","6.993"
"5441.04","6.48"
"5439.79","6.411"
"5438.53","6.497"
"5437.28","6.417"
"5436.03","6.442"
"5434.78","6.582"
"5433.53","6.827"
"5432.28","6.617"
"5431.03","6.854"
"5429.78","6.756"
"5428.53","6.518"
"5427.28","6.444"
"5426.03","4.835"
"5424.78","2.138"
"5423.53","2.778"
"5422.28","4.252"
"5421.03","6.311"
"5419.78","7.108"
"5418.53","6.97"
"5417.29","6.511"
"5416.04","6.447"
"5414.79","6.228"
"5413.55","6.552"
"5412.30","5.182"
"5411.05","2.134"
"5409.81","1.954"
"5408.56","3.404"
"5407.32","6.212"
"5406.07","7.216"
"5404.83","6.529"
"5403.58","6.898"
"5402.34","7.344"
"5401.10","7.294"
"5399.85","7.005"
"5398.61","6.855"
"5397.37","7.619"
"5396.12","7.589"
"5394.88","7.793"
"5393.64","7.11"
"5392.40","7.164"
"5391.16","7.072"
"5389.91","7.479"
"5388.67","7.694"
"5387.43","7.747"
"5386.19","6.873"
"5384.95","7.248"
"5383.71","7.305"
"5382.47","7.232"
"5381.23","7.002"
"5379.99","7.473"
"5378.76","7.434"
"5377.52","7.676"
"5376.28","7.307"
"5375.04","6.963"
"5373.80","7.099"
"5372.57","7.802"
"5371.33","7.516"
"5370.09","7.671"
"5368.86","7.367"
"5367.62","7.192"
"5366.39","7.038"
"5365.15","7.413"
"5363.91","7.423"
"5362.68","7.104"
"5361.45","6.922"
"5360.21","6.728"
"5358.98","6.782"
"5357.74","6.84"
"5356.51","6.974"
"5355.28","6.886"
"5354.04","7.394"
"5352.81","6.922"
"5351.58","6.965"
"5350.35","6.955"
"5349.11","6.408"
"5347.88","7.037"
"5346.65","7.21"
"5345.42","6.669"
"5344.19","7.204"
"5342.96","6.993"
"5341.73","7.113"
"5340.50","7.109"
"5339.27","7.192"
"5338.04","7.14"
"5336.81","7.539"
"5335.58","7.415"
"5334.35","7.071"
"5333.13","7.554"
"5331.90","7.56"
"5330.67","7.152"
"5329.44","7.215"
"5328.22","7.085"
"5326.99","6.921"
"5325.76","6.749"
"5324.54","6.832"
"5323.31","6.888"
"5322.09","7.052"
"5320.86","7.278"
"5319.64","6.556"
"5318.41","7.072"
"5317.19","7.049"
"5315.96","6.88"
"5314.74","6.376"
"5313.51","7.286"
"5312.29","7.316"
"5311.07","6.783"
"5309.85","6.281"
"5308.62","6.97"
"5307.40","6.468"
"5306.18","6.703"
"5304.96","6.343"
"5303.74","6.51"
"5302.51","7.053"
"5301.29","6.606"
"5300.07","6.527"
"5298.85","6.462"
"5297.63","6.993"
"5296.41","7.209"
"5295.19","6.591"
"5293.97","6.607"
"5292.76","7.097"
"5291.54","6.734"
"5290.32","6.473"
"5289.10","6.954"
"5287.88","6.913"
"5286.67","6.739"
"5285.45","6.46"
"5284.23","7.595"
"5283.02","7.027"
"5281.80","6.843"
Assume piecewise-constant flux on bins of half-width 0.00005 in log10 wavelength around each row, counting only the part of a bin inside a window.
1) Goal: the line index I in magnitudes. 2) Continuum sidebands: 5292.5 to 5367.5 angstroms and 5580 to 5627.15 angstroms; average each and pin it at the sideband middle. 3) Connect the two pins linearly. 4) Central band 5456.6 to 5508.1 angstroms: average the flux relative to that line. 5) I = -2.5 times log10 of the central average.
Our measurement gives 0.063 mag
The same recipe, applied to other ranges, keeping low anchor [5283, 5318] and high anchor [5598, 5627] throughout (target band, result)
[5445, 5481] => 0.028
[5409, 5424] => 0.300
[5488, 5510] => 0.068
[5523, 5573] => 0.035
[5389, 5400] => -0.073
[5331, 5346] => -0.062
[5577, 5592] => -0.031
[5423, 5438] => 0.184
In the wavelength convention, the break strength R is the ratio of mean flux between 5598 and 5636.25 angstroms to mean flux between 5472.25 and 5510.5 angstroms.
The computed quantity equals 1.1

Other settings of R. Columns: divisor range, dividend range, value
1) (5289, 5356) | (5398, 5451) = 0.87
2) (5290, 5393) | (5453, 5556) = 0.93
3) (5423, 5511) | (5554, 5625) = 1.08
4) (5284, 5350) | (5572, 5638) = 1.01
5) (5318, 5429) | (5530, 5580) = 1.00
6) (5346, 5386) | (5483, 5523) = 0.90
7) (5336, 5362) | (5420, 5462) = 0.90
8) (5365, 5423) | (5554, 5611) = 1.05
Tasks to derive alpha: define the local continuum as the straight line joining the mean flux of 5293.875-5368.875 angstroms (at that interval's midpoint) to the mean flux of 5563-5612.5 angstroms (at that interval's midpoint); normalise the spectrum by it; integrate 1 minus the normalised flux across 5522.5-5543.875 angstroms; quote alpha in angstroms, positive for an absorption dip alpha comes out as 1.5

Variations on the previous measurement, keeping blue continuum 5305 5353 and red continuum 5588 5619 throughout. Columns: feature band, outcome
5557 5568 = 0.28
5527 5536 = 0.71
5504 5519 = 1.28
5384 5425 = 4.43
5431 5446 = 0.84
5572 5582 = 0.24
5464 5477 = 0.56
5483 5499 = 1.27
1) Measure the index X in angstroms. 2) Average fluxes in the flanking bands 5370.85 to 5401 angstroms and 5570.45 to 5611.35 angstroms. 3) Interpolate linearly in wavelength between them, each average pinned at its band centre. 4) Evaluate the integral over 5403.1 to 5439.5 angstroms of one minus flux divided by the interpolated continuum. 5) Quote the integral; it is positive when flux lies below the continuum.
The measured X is 7.87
